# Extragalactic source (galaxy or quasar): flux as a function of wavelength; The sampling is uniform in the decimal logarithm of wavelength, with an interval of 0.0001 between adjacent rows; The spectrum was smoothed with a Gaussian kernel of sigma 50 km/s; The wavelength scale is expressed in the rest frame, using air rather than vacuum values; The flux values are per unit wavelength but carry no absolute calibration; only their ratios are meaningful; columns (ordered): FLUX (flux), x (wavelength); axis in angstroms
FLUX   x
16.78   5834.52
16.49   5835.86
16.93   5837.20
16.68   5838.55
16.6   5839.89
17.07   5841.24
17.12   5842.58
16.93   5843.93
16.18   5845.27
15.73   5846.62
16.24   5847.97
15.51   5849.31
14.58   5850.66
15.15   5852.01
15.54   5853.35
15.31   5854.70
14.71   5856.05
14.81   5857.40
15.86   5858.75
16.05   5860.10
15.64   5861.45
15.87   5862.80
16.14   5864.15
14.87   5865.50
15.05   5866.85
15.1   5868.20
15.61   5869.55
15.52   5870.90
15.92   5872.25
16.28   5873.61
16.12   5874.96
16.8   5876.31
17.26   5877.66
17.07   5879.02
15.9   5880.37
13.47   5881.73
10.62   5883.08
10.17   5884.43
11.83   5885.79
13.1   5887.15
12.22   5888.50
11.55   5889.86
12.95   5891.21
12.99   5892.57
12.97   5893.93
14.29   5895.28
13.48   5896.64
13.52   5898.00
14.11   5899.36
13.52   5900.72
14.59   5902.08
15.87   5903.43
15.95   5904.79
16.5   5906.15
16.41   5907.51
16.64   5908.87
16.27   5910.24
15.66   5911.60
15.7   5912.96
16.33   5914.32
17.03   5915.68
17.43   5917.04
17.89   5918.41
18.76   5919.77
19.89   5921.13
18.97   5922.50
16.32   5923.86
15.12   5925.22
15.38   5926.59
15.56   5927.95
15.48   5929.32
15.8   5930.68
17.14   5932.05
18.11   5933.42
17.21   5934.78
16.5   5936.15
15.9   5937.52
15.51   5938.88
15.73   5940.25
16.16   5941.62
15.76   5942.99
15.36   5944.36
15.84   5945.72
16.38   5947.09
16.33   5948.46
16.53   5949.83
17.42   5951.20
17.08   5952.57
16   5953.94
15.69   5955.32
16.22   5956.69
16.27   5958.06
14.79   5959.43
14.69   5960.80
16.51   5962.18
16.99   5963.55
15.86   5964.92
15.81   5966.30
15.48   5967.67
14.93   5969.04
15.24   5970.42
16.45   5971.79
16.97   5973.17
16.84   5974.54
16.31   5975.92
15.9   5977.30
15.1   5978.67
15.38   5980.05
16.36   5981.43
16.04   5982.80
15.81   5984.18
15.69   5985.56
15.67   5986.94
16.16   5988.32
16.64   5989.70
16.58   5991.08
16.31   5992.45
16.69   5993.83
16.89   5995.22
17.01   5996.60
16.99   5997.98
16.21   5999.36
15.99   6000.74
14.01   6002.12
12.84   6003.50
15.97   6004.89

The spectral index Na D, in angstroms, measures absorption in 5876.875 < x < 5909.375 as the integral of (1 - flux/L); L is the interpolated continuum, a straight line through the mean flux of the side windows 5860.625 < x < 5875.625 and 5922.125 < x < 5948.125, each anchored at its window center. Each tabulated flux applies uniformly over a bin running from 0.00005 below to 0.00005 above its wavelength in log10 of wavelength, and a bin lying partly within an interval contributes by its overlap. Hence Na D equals 3.7 angstroms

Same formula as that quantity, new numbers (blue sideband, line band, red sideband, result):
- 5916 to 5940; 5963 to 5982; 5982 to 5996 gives 0.5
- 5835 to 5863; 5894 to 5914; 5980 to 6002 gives 1.2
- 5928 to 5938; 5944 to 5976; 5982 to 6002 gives 0.6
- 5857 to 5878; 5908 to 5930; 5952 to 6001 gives -1.2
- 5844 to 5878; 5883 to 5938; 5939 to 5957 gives 2.2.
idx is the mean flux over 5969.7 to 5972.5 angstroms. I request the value 15.8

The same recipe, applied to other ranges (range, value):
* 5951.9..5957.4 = 16.2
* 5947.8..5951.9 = 16.8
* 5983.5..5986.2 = 15.7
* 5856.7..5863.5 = 15.6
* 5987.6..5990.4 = 16.4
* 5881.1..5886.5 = 11.5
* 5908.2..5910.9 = 16.4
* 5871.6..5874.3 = 16.1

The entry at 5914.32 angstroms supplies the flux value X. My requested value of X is 16.33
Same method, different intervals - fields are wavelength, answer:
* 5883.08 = 10.62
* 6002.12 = 14.01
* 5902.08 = 14.59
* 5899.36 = 14.11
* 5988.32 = 16.16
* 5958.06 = 16.27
